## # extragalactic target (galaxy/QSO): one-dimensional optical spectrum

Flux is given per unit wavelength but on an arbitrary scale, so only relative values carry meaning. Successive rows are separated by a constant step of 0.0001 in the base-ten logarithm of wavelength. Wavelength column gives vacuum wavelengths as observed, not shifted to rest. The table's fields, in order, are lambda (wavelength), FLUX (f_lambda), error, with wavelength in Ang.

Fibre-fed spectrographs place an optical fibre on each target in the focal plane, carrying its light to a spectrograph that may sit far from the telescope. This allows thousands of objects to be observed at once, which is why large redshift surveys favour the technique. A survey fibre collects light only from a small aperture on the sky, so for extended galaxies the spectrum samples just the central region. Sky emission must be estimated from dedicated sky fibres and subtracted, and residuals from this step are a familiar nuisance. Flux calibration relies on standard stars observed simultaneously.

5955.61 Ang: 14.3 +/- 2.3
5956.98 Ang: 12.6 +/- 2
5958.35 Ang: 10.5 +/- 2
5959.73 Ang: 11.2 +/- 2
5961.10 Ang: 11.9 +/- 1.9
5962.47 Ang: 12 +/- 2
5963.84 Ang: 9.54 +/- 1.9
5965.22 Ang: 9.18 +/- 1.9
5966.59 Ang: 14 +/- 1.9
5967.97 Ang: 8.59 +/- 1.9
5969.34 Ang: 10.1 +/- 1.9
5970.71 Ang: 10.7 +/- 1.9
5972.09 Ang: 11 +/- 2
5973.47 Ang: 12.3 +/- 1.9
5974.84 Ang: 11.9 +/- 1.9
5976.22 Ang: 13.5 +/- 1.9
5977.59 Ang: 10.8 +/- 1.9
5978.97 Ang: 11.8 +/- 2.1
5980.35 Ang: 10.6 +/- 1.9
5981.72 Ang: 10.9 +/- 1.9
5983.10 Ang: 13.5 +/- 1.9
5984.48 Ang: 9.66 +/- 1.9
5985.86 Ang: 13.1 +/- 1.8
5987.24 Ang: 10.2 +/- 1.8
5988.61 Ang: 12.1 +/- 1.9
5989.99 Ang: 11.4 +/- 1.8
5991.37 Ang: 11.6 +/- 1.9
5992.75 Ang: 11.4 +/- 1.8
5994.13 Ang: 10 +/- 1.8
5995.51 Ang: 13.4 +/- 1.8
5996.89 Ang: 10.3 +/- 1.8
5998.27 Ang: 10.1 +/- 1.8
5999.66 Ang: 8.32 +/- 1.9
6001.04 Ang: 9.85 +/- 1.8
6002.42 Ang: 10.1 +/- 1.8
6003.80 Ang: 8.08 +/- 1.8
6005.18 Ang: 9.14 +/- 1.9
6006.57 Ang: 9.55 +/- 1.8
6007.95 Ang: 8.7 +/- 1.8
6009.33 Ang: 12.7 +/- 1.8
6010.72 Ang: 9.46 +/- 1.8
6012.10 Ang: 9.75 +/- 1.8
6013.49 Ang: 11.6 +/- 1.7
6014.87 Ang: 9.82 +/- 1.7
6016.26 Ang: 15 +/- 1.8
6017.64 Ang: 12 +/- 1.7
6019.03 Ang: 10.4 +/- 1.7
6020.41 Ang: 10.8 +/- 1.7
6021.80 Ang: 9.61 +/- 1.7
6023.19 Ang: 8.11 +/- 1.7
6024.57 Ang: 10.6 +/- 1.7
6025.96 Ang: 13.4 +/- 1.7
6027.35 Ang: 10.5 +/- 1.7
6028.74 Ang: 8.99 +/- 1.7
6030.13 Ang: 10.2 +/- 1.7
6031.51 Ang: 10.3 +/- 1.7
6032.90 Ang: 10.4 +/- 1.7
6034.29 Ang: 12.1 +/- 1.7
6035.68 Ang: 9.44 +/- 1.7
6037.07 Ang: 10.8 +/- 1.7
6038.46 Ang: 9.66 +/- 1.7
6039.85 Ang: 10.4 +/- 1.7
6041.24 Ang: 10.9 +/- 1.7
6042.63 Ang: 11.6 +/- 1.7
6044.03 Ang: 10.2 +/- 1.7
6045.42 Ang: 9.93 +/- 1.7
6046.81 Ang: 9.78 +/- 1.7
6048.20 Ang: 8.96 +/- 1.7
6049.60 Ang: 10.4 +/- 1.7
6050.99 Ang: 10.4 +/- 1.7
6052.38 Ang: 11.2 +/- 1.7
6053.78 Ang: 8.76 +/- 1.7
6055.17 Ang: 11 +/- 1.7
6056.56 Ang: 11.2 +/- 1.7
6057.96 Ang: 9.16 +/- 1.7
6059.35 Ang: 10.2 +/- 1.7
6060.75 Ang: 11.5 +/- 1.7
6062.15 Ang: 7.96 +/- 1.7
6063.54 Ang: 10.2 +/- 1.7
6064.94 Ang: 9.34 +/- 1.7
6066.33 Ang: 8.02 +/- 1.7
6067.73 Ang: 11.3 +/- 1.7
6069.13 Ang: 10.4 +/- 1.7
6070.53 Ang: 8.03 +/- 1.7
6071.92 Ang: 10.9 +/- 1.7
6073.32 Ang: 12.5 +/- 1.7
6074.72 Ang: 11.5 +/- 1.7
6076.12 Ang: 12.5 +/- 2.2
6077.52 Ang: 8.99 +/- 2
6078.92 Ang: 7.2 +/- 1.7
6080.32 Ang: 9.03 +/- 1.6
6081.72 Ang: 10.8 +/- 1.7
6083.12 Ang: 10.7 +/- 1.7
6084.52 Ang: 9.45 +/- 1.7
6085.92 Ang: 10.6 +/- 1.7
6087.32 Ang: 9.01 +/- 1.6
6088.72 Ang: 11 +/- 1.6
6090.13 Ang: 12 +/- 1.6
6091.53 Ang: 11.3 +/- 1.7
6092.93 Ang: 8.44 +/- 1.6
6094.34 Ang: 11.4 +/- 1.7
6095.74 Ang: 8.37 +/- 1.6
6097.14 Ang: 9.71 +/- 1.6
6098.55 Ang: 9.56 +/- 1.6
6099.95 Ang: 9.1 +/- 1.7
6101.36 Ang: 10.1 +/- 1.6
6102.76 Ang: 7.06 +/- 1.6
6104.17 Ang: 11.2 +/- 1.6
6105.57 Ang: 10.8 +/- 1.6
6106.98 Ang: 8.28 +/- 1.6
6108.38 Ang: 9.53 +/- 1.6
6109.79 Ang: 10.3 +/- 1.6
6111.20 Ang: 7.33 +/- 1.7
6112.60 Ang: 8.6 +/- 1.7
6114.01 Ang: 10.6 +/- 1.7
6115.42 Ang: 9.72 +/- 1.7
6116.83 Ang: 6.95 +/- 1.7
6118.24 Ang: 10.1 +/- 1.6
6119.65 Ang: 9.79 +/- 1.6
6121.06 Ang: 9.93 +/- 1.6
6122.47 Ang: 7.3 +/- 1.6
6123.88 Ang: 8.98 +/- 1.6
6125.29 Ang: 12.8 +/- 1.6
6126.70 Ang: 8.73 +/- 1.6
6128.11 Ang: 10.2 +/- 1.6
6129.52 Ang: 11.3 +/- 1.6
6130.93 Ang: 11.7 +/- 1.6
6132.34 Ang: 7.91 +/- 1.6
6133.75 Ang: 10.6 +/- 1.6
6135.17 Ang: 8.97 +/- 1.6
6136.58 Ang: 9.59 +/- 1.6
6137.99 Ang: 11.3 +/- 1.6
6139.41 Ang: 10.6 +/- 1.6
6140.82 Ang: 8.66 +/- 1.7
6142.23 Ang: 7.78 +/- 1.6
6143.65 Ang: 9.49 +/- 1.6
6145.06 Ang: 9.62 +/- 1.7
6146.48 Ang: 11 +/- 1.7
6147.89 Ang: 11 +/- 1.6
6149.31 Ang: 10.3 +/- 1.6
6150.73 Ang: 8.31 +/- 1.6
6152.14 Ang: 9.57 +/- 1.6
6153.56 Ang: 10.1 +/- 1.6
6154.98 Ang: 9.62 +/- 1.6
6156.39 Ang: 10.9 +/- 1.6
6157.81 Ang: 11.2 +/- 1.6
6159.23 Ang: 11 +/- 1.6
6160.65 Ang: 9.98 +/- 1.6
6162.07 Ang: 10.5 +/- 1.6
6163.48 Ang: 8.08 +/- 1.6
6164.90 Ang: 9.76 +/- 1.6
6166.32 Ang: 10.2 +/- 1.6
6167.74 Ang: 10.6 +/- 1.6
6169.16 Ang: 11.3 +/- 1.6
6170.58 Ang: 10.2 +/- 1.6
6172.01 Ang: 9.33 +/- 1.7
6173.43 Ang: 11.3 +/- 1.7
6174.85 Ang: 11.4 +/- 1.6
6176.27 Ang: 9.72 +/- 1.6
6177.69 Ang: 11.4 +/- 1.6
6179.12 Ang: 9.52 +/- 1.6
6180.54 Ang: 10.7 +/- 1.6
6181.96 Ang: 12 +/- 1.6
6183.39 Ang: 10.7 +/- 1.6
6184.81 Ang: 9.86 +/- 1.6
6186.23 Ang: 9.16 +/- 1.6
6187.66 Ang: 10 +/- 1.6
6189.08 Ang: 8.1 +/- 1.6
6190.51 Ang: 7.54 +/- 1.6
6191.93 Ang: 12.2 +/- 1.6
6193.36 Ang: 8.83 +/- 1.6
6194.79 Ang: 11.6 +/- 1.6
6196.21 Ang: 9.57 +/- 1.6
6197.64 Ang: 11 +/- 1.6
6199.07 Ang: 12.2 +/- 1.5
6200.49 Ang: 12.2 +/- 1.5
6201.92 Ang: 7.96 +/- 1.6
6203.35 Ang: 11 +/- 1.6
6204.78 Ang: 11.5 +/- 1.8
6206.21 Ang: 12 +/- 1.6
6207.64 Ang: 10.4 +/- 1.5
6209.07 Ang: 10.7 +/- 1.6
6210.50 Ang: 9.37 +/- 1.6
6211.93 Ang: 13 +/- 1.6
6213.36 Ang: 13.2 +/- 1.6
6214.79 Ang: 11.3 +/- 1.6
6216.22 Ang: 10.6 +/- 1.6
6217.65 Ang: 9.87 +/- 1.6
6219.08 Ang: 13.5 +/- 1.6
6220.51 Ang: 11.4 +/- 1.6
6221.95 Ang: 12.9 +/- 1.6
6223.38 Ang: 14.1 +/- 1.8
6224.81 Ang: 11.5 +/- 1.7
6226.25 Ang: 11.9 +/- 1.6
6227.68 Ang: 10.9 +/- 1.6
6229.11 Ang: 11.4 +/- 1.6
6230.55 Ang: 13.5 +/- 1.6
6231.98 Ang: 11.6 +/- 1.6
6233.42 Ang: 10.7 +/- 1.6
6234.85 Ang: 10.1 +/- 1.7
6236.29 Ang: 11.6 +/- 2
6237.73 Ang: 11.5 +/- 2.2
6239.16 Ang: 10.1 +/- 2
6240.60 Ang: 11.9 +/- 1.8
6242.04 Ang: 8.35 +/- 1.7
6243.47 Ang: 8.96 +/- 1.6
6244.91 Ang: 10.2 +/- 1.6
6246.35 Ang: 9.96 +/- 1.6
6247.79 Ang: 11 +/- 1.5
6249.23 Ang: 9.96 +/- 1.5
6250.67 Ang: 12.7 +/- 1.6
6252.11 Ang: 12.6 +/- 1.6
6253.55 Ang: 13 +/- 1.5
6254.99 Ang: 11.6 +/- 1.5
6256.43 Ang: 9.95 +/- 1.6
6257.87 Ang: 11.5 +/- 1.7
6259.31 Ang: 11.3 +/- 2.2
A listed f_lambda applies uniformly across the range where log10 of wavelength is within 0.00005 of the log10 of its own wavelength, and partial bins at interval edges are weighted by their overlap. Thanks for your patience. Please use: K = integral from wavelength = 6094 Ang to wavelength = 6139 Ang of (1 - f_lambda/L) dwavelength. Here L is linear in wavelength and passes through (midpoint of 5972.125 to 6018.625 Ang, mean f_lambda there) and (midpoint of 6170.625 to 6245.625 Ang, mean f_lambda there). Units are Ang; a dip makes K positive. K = 5.38 Ang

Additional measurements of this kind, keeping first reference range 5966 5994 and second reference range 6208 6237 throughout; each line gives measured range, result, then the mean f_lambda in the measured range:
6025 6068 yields 4.6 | 10.3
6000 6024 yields 2.5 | 10.3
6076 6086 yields 1.6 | 9.72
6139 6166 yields 4.0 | 9.87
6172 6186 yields 1.2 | 10.6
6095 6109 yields 2.6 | 9.38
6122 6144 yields 3.4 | 9.78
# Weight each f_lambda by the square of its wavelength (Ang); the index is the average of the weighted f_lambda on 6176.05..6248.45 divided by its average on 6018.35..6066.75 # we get 1.13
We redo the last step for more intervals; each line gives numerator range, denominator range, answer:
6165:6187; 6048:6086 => 1.08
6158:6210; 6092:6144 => 1.11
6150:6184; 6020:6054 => 1.04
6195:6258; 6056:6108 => 1.18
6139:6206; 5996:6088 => 1.04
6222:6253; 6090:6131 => 1.21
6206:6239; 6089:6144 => 1.24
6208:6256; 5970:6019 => 1.12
